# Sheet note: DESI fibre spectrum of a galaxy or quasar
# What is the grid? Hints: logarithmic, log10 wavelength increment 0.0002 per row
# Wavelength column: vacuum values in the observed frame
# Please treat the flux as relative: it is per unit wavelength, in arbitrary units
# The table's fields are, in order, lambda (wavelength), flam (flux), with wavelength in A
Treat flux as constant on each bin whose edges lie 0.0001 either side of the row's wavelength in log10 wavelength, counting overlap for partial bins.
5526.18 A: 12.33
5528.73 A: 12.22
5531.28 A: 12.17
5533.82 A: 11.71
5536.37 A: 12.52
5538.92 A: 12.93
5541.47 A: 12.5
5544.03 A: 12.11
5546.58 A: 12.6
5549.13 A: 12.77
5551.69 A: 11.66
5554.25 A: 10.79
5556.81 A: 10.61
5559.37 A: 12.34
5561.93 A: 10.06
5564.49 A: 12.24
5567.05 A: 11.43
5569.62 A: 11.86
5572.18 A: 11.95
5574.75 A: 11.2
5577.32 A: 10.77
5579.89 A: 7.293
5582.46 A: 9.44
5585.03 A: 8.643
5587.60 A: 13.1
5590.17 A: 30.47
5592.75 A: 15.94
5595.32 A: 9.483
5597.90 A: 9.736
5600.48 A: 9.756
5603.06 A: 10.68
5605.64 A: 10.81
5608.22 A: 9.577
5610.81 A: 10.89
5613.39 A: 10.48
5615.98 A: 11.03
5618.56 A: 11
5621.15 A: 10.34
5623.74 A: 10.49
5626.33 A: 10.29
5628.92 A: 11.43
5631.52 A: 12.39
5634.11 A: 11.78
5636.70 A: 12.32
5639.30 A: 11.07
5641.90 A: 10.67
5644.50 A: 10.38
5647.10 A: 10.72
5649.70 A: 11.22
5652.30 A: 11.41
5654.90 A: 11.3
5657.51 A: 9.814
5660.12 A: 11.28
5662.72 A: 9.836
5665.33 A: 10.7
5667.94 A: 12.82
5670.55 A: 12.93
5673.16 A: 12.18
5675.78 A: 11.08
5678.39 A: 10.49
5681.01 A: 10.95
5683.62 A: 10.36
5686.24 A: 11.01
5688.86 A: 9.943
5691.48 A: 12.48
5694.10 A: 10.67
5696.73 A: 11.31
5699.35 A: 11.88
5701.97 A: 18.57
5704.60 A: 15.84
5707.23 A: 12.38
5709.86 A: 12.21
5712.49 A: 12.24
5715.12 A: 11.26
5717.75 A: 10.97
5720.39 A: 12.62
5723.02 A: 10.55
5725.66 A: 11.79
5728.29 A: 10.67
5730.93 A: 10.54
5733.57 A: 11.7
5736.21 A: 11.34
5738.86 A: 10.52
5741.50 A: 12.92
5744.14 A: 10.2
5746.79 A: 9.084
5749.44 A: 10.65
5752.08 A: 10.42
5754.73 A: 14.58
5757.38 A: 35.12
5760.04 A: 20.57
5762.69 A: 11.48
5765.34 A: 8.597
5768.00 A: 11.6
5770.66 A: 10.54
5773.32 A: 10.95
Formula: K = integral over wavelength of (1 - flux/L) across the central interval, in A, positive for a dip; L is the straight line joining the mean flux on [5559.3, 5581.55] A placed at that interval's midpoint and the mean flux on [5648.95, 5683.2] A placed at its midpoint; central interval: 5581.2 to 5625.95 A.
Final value -3.4 A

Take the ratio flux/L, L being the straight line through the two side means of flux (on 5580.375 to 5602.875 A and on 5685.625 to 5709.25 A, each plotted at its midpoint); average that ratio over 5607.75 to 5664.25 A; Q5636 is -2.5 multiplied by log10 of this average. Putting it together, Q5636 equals 0.18 mag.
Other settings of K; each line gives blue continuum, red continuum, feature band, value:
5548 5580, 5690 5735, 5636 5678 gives 2.3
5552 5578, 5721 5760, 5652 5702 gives 4.4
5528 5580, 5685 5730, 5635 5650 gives 1.1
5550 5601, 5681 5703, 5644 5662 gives 1.6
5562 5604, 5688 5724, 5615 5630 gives 1.8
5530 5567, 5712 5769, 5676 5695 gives 2.5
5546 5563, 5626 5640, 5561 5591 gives -1.5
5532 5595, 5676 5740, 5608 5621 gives 1.6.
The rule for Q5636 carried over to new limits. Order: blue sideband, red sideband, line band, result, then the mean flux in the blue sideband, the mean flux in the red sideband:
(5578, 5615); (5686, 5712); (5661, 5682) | 0.099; 11.9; 12.7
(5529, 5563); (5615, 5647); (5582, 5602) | -0.173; 11.9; 11.1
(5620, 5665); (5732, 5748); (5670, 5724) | -0.097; 11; 11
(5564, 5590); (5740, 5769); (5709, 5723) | 0.158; 11.6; 14.1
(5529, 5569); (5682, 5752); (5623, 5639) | 0.030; 11.9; 11.7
